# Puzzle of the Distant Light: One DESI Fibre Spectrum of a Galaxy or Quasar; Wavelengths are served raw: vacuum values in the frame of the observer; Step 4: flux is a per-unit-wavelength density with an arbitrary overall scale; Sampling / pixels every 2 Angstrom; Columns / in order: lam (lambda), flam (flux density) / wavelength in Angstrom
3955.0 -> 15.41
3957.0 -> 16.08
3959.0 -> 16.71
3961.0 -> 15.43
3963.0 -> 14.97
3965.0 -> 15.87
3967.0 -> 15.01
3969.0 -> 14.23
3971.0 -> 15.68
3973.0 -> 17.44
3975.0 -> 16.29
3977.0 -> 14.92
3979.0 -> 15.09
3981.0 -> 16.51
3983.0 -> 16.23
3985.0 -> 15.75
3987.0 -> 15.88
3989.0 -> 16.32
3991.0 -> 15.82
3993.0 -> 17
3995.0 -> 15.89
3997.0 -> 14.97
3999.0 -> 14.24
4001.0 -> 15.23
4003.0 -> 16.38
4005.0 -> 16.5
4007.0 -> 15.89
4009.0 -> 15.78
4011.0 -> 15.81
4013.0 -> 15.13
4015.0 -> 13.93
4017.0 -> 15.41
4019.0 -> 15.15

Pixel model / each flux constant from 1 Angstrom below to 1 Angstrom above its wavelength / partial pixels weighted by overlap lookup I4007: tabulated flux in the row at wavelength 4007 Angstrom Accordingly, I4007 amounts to 15.89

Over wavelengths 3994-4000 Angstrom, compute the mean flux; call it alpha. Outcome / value 15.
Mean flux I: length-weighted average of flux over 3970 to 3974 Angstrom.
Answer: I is 16.6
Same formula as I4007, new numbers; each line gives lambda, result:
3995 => 15.89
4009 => 15.78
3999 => 14.24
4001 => 15.23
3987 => 15.88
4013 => 15.13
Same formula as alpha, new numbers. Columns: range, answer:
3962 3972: 15.2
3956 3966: 15.8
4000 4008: 16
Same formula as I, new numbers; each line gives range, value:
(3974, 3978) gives 15.6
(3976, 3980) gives 15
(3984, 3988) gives 15.8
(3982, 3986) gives 16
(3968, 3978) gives 15.7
